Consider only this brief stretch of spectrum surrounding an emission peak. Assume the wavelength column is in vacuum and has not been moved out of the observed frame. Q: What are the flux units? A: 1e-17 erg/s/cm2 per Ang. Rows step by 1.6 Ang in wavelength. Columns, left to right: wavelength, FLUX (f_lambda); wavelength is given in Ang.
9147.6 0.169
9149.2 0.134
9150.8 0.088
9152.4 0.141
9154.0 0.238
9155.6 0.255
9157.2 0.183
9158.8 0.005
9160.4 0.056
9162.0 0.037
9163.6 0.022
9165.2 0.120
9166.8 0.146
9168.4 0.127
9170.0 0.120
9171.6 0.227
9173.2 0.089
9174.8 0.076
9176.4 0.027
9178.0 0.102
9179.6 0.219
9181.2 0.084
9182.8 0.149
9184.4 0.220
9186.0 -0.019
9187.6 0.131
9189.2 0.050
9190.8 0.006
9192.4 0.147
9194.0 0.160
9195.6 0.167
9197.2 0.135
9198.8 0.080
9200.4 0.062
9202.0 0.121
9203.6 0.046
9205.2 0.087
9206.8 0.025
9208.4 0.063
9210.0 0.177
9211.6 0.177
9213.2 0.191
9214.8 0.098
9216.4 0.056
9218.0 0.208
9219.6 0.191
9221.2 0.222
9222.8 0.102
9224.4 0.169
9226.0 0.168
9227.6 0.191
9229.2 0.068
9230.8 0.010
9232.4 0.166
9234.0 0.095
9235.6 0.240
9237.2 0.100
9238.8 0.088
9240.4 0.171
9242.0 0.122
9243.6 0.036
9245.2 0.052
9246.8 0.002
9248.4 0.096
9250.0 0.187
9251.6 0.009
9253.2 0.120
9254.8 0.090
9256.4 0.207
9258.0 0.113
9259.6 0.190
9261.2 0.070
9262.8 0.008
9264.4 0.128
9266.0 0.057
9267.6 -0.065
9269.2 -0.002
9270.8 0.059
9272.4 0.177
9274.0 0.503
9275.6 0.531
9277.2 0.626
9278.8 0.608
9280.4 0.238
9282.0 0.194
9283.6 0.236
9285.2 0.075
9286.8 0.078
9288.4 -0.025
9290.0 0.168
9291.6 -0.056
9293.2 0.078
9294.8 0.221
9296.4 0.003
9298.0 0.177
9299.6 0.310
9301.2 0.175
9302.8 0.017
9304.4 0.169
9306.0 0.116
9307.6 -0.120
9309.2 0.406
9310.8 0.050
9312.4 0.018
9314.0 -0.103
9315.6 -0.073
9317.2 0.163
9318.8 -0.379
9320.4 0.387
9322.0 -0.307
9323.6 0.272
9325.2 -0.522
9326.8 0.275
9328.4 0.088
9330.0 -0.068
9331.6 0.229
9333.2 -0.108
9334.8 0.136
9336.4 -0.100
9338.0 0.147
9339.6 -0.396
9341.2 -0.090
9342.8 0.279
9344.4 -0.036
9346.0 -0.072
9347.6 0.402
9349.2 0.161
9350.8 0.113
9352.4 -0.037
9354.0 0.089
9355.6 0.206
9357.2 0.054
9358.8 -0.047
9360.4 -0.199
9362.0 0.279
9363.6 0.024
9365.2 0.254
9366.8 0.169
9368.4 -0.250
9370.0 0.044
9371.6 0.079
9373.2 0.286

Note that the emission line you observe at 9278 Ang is Hbeta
